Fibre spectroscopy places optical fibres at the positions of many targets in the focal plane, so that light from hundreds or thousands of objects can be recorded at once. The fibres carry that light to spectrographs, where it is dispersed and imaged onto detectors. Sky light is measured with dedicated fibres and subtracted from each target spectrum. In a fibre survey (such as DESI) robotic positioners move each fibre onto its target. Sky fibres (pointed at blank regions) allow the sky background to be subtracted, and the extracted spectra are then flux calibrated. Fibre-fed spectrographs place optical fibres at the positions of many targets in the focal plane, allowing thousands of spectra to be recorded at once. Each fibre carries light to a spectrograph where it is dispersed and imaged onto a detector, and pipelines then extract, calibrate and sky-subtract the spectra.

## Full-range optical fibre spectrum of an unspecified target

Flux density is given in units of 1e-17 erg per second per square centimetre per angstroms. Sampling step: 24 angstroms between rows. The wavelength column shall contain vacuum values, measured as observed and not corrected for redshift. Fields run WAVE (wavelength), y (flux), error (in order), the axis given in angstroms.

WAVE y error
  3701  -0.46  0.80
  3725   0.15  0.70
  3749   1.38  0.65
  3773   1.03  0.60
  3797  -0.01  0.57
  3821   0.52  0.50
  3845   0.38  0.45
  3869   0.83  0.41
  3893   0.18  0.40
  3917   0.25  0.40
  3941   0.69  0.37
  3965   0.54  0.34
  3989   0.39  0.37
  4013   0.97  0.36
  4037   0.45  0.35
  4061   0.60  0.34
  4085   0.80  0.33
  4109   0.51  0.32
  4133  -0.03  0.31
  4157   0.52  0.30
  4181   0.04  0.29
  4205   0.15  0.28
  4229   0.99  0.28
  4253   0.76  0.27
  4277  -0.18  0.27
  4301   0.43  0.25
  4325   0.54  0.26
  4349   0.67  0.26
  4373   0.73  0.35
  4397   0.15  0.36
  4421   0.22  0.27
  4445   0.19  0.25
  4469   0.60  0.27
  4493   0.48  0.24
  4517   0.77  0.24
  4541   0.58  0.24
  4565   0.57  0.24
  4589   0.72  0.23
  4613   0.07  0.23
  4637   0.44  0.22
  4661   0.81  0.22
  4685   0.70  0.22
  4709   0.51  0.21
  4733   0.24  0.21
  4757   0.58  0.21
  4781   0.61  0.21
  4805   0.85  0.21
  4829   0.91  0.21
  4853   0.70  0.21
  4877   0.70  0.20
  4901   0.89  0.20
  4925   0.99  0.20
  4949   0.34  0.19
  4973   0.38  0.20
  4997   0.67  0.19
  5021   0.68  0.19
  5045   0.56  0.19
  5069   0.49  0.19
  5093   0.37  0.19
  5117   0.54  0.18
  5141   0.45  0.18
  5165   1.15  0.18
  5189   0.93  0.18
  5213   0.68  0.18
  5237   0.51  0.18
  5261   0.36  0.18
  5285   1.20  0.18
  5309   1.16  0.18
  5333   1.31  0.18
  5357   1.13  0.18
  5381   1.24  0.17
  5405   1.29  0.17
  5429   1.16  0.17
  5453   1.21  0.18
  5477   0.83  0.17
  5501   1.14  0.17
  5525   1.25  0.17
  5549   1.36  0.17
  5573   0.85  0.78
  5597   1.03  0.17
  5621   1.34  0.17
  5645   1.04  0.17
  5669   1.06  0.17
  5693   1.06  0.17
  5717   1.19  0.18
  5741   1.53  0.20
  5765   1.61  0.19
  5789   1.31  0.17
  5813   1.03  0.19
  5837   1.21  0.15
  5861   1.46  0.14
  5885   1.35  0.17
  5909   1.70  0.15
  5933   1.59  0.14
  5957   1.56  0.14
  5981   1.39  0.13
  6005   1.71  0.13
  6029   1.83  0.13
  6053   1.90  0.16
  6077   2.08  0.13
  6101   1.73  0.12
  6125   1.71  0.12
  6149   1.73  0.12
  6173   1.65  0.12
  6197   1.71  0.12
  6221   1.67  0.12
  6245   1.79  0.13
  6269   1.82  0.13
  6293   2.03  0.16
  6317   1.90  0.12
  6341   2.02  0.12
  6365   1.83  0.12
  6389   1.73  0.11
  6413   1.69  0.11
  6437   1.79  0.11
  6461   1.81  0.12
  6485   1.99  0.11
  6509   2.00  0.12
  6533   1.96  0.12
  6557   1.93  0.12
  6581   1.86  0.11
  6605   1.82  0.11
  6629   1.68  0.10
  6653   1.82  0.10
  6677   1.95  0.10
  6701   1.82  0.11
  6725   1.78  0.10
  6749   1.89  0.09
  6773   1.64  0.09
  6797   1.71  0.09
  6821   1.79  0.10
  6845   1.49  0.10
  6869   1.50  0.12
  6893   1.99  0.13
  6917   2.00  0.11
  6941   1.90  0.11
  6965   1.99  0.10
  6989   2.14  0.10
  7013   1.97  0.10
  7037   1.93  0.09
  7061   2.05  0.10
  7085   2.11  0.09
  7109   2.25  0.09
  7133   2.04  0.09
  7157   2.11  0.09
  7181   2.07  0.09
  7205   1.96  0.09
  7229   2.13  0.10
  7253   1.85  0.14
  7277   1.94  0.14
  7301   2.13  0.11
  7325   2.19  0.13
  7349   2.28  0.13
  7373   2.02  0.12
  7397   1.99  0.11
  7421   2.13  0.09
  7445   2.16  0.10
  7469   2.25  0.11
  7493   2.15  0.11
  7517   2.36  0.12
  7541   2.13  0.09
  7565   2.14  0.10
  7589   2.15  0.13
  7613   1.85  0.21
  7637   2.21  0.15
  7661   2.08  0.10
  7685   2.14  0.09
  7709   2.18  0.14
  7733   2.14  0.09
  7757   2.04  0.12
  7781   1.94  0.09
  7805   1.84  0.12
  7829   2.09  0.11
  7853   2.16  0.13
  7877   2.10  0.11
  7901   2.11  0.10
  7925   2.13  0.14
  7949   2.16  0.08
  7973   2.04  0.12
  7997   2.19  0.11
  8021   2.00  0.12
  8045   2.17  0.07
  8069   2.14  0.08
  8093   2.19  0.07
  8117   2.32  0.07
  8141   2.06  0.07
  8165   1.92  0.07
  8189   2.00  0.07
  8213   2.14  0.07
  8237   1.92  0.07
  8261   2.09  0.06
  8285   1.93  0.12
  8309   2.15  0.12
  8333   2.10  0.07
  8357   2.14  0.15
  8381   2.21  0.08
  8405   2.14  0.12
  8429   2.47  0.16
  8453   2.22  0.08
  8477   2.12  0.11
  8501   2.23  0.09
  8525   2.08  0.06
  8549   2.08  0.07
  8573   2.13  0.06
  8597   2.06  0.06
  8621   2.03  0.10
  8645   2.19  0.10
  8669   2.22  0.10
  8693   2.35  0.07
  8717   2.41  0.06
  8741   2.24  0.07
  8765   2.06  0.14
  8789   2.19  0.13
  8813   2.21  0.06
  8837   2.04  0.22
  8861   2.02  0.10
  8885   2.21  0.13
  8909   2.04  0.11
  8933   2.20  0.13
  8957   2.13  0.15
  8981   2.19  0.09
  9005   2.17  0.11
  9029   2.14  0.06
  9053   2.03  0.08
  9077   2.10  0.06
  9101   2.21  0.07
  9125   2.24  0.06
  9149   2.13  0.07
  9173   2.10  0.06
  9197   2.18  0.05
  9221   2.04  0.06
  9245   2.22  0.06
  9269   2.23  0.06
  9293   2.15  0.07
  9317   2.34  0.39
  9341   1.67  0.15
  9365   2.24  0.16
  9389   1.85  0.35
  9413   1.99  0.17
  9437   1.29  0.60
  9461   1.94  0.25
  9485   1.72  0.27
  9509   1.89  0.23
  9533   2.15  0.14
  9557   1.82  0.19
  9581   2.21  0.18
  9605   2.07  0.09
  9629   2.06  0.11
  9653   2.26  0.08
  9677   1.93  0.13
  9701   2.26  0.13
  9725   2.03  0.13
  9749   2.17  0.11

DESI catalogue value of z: 0.322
